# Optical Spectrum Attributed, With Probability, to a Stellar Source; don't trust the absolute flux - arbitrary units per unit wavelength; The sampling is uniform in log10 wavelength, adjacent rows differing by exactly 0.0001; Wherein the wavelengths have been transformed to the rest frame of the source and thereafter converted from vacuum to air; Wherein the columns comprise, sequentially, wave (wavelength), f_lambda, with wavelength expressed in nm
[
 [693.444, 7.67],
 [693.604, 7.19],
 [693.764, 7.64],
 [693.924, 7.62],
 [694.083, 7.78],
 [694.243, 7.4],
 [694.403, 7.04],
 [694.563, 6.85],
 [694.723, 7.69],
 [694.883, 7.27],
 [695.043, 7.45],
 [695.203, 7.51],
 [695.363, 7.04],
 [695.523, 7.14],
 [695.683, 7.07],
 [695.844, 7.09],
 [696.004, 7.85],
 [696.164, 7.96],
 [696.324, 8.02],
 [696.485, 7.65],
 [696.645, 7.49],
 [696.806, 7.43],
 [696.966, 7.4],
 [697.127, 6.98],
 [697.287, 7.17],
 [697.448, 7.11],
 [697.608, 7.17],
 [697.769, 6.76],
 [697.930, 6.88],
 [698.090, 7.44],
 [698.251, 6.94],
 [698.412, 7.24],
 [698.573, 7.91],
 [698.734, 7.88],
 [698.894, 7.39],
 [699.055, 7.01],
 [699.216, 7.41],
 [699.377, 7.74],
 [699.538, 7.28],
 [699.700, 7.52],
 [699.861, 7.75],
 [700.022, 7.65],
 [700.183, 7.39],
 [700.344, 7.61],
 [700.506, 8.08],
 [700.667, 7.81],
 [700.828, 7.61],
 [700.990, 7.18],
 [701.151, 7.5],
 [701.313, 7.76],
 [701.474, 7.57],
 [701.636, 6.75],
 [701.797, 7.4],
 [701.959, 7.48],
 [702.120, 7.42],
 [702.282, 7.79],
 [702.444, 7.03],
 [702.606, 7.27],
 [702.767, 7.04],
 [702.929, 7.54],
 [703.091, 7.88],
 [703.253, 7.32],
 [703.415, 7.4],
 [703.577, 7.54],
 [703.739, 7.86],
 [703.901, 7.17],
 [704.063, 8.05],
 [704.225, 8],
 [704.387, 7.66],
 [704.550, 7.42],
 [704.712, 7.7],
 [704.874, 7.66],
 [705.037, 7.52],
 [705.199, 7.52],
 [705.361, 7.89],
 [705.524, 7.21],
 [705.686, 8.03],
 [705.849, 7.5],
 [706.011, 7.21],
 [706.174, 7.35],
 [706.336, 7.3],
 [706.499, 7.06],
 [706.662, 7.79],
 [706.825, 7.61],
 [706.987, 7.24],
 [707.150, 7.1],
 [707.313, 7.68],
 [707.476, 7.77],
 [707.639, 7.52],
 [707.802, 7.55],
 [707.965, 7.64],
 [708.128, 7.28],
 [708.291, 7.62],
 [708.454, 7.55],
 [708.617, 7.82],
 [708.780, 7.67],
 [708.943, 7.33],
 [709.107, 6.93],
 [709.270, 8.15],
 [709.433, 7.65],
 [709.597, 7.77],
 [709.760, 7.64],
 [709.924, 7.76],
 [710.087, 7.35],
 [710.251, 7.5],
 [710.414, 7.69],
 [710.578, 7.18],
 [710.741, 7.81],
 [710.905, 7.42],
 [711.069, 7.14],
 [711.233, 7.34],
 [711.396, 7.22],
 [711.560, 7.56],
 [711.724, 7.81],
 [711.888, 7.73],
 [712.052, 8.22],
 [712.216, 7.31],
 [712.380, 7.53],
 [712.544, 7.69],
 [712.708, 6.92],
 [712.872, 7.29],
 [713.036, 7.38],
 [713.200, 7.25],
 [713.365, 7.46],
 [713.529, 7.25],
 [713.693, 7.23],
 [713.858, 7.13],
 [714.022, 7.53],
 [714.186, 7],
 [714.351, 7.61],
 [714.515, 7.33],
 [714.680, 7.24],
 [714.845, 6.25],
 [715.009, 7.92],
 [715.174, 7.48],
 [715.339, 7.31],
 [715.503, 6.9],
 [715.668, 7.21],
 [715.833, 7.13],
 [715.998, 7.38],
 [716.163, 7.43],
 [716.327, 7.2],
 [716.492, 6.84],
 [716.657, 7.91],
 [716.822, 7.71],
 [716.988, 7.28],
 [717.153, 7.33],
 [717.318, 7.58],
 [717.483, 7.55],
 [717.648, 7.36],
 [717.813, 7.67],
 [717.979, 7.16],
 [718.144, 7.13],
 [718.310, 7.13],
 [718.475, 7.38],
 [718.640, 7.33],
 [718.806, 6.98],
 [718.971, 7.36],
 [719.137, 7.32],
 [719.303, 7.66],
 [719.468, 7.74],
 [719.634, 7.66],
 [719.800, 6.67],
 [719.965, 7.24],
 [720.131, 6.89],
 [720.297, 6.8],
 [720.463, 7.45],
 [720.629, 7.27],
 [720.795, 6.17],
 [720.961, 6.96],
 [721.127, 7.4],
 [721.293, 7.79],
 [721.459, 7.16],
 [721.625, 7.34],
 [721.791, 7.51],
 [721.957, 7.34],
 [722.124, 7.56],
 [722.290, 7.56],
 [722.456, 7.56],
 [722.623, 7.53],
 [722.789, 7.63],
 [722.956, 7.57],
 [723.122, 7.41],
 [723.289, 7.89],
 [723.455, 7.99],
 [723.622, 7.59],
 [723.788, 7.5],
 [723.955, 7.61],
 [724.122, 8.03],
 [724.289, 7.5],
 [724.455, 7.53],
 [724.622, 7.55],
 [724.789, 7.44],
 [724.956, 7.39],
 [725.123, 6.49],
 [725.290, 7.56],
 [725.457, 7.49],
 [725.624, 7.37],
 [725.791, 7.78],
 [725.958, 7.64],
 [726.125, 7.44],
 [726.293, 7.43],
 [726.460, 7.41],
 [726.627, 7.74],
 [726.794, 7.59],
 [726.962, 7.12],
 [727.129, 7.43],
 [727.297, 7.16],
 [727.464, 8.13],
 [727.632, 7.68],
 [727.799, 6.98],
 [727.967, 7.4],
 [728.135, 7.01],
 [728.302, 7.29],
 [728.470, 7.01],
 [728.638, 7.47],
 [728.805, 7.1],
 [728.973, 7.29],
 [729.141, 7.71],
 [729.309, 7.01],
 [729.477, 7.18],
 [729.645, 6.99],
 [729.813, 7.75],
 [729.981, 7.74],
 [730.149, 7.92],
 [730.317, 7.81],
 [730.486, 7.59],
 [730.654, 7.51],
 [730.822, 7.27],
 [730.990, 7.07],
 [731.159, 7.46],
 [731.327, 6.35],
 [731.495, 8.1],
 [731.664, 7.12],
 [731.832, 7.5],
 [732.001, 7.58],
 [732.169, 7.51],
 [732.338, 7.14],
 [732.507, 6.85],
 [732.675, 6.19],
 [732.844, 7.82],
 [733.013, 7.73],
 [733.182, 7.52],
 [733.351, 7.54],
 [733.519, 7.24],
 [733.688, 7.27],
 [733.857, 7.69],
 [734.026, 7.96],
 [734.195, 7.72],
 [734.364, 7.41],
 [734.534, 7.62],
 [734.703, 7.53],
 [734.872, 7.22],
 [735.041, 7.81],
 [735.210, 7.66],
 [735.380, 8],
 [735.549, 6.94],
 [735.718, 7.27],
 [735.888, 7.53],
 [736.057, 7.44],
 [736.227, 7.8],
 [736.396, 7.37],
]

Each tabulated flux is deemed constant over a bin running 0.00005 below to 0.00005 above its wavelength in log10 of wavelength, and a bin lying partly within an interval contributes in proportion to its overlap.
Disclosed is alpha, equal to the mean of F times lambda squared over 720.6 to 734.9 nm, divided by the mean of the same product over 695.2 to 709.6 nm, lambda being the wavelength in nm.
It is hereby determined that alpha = 1.07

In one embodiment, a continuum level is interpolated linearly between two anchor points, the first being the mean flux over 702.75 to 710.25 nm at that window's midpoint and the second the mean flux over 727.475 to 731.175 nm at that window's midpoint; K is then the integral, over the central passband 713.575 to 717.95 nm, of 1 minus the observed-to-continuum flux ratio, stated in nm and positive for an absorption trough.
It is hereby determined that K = 0.09 nm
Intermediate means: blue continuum 7.55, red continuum 7.39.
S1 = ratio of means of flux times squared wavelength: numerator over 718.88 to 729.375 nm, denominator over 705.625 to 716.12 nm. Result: 1.03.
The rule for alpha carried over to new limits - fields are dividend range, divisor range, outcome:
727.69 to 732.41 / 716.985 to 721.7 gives 1.04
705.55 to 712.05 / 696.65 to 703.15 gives 1.04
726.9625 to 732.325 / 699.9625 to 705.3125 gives 1.06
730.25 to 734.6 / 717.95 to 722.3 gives 1.06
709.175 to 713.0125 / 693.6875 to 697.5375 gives 1.07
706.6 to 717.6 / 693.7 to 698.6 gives 1.06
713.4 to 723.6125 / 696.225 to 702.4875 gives 1.04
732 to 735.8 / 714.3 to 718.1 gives 1.07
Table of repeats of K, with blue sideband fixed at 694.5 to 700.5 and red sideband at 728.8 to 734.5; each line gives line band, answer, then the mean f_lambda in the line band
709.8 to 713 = -0.04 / 7.5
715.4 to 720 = 0.04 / 7.33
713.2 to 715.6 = 0.05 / 7.26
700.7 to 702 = 0.00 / 7.42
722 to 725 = -0.08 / 7.6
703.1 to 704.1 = -0.02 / 7.56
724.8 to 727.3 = 0.00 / 7.41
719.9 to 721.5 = 0.06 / 7.11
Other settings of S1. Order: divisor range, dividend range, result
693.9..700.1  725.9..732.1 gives 1.10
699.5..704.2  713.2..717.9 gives 1.01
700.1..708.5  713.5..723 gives 1.01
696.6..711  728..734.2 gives 1.06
